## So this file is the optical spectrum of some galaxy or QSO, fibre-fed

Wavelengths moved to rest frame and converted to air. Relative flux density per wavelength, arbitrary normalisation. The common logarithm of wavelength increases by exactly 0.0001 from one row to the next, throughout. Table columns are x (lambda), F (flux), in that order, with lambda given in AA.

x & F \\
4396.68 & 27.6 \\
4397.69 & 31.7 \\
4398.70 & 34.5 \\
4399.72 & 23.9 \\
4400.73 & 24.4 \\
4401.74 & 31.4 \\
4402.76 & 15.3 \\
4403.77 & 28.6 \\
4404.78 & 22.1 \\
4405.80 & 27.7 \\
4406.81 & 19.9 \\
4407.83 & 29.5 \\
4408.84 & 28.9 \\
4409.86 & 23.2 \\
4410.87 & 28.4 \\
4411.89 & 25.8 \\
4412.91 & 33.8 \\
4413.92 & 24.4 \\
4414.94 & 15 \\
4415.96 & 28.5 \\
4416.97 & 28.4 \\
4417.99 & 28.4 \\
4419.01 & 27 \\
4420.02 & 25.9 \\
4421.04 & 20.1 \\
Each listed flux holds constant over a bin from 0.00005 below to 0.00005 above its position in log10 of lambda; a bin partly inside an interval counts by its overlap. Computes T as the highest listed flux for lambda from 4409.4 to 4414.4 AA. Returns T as 33.8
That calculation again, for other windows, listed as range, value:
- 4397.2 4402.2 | 34.5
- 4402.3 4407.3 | 28.6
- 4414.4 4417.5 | 28.5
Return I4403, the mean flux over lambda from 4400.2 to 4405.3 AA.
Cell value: 24.4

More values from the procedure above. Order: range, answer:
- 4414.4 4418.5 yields 25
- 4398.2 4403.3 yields 25.9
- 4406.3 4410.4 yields 25.4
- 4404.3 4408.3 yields 24.7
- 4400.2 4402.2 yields 27.9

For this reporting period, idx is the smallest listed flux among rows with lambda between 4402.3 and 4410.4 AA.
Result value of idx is 15.3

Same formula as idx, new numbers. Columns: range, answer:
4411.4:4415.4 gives 15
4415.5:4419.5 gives 27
